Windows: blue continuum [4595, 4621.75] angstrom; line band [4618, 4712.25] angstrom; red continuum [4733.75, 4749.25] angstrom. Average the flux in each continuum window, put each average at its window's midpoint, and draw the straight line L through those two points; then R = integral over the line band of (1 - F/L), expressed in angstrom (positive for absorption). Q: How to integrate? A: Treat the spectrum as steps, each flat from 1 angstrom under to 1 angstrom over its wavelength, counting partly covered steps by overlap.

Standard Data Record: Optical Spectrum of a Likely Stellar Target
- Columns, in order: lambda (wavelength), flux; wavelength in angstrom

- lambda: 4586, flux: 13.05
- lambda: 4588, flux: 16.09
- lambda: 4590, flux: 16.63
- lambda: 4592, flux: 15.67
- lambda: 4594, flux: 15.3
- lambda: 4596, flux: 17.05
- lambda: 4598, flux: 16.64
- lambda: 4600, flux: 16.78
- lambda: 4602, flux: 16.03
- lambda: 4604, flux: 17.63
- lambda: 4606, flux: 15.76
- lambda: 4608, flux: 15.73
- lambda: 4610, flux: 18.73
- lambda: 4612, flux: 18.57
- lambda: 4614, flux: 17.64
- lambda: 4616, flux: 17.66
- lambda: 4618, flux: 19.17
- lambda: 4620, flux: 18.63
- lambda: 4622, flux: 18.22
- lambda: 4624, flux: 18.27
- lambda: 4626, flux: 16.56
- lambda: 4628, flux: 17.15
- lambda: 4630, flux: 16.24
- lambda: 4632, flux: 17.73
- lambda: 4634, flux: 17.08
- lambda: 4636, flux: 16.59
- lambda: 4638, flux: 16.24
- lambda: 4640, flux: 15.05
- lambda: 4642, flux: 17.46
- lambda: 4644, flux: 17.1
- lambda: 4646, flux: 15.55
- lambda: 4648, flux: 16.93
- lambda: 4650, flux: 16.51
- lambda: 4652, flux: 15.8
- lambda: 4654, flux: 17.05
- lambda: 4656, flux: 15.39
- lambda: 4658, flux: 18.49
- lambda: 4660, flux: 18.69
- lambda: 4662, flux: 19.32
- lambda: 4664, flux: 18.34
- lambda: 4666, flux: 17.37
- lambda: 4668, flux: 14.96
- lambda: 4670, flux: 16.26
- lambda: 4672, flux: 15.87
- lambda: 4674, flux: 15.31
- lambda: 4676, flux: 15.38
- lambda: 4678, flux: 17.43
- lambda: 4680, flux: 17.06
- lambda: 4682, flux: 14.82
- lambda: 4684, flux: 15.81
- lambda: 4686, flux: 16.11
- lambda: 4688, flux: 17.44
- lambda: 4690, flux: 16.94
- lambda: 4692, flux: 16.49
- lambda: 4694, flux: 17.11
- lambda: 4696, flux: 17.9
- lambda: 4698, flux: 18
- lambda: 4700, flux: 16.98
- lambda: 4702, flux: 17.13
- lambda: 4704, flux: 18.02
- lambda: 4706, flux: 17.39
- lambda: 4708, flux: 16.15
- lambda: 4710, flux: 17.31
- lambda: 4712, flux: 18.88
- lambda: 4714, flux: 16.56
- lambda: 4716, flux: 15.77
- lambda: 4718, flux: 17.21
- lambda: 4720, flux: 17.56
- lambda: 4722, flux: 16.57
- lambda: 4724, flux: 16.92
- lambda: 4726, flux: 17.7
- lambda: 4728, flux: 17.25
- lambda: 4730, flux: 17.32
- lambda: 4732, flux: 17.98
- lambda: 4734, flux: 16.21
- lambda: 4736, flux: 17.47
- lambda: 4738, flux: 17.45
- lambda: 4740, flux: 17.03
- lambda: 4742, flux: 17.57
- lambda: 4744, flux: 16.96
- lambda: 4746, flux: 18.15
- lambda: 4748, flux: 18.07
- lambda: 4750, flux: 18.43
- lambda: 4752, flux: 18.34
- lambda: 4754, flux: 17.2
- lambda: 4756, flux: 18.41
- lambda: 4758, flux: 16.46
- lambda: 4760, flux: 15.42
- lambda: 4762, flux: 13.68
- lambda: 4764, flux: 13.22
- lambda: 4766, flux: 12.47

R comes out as 2.5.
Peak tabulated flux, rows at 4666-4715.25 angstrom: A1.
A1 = 18.88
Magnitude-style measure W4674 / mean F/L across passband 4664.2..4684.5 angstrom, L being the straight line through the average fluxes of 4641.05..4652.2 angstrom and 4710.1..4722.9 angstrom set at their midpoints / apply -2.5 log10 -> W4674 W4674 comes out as 0.05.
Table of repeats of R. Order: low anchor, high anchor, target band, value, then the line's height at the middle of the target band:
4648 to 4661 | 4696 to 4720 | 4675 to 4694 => 0.79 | 17.1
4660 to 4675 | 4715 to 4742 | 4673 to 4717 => 0.49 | 17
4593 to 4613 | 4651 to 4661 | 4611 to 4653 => -0.46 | 17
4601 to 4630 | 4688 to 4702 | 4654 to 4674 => 0.30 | 17.3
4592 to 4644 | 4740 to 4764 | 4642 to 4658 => 0.49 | 17.1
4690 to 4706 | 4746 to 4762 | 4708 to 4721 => 0.15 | 17.3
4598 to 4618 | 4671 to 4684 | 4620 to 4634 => -0.44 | 16.9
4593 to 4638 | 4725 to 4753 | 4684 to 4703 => 0.42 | 17.4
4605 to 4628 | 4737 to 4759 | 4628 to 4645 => 0.94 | 17.7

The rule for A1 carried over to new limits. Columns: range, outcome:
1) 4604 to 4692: 19.32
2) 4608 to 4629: 19.17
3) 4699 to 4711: 18.02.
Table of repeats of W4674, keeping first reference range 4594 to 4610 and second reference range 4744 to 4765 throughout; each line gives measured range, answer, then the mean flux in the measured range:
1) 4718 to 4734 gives -0.03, 17.3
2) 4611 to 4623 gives -0.11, 18.3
